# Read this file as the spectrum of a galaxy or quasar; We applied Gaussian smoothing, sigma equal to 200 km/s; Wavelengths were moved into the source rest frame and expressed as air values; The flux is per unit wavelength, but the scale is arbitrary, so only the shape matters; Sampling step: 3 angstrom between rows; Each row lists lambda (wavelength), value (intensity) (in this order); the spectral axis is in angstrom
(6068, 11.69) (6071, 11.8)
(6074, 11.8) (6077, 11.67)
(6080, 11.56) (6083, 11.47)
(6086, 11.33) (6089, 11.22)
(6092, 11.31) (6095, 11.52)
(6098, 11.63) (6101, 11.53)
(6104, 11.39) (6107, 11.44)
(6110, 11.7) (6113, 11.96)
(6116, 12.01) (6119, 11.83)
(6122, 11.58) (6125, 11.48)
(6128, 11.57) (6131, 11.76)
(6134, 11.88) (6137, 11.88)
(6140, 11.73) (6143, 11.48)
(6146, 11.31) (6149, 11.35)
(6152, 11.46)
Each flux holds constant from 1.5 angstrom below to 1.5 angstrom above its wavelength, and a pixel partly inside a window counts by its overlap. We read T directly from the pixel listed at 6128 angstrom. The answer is 11.57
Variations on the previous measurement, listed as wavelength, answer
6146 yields 11.31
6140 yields 11.73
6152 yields 11.46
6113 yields 11.96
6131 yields 11.76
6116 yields 12.01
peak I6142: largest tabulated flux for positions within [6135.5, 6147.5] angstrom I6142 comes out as 11.88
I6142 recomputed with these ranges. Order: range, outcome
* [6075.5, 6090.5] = 11.67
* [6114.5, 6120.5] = 12.01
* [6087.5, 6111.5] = 11.7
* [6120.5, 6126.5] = 11.58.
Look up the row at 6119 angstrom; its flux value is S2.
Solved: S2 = 11.83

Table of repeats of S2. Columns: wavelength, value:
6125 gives 11.48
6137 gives 11.88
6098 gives 11.63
